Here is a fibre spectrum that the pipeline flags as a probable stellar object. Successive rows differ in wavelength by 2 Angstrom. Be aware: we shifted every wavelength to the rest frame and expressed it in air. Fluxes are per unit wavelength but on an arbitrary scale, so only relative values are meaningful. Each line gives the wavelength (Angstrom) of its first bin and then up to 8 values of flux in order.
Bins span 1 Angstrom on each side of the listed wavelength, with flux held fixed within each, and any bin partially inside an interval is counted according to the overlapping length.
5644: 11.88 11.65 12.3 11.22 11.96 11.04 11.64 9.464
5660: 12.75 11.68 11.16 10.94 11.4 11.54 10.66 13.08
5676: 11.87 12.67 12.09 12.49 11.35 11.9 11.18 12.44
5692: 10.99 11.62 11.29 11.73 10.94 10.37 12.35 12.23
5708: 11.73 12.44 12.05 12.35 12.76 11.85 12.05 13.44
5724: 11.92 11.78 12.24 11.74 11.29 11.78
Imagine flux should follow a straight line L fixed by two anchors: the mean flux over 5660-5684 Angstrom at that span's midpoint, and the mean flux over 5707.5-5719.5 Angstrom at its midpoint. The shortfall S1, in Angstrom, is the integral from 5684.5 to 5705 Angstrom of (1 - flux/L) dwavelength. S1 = 0.9 Angstrom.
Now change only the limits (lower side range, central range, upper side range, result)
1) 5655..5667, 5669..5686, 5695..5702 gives -1.1 Angstrom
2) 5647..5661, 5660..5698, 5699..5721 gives -0.1 Angstrom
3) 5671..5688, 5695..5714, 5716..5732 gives 0.5 Angstrom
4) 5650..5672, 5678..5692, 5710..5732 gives -0.3 Angstrom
